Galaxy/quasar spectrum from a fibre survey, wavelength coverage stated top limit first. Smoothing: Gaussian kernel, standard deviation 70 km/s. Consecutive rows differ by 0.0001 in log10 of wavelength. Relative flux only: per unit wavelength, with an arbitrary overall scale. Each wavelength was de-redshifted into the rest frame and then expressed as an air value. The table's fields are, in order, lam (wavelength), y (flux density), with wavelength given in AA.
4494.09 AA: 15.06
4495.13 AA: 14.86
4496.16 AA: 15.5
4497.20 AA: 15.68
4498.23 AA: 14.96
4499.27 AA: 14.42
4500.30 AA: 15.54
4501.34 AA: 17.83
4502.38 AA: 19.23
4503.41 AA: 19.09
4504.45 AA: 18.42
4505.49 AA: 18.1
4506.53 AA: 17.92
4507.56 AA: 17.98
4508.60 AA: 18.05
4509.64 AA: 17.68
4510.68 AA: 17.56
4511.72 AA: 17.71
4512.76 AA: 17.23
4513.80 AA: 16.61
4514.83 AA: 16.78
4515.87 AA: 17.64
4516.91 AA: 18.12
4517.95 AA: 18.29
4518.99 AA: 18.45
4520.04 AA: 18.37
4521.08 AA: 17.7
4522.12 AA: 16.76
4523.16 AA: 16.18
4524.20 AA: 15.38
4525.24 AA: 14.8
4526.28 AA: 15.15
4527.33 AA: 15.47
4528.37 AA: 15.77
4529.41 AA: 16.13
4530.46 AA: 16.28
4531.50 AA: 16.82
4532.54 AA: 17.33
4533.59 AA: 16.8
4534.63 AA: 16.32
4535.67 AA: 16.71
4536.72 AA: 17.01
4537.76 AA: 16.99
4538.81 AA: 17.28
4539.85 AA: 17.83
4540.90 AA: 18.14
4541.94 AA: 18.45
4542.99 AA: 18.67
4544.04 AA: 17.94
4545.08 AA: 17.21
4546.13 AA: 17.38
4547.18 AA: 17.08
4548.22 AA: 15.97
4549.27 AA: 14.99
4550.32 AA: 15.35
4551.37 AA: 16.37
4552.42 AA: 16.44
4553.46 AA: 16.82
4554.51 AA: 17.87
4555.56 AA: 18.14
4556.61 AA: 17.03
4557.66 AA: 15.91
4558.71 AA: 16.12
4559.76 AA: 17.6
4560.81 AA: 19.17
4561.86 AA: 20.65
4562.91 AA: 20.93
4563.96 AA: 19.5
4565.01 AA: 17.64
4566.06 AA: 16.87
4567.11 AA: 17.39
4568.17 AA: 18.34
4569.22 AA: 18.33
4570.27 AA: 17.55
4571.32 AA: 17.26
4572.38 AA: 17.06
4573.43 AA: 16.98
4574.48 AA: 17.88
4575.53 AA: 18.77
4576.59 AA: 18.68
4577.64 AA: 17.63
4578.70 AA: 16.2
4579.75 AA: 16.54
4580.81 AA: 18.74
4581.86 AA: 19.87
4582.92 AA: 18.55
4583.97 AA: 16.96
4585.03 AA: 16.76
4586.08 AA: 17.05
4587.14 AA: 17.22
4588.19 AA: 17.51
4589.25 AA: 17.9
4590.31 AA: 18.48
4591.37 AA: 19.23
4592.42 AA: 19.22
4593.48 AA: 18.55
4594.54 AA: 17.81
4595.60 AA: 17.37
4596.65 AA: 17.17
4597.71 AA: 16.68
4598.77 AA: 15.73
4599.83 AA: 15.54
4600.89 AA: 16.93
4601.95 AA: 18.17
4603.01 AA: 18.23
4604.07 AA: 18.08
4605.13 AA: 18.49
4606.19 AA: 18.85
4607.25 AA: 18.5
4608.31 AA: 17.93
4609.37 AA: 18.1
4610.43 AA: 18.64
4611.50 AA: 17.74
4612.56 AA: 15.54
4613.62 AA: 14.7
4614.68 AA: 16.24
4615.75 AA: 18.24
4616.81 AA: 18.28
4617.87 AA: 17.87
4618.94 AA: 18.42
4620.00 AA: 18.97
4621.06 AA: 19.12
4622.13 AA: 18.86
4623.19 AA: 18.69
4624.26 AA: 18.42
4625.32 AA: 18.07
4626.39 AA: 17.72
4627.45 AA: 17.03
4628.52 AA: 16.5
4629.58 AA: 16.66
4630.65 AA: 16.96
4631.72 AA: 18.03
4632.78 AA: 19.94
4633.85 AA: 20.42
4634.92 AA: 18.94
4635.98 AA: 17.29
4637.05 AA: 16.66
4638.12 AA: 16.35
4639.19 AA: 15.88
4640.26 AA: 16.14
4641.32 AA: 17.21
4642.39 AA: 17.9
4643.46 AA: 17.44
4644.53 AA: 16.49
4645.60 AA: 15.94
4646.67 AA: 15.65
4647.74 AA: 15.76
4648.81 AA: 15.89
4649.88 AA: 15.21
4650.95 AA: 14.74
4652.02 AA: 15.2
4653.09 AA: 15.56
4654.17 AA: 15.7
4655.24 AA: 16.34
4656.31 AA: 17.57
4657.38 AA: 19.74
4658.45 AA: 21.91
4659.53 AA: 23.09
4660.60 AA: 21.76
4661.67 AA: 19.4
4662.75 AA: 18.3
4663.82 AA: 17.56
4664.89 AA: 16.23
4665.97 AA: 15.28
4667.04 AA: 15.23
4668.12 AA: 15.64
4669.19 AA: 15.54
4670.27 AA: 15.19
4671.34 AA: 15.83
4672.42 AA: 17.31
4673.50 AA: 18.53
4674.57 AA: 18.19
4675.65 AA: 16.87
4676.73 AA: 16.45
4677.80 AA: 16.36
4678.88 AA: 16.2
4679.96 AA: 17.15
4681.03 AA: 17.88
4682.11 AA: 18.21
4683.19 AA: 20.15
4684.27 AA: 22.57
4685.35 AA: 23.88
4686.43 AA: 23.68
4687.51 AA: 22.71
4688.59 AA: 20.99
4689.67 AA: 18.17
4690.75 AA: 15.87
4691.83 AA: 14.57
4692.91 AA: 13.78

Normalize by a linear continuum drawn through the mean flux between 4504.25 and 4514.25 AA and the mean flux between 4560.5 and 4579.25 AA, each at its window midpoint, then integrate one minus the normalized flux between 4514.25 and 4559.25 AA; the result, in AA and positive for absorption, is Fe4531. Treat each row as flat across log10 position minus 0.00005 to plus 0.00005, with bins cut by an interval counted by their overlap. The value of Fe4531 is 2.5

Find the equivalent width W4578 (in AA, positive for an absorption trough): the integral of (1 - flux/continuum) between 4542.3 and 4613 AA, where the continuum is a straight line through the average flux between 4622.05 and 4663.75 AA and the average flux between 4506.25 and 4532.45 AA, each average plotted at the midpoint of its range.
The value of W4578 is -1.6 AA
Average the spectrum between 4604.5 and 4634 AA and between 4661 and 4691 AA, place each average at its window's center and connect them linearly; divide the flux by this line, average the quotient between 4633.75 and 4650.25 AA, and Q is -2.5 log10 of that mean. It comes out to 0.08 mag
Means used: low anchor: 17.9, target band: 16.7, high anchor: 18.1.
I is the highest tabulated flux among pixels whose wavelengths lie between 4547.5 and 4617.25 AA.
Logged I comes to 20.93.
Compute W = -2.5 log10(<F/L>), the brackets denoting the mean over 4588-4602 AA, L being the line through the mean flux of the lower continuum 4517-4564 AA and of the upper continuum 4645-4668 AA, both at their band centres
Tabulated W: -0.03 mag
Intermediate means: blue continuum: 17.1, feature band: 17.6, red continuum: 17.2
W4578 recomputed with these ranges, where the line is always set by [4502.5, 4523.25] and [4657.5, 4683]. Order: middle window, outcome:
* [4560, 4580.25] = -0.38 AA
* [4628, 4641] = 0.14 AA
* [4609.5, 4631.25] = 0.05 AA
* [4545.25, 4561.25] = 0.85 AA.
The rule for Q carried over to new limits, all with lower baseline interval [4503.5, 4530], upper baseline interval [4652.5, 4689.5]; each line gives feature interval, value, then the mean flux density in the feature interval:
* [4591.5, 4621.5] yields 0.01 mag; 17.7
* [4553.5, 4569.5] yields -0.03 mag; 18.1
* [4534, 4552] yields 0.02 mag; 17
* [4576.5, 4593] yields -0.01 mag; 17.9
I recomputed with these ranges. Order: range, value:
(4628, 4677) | 23.09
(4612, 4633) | 19.94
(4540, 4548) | 18.67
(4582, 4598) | 19.23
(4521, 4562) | 20.65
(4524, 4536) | 17.33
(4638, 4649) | 17.9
